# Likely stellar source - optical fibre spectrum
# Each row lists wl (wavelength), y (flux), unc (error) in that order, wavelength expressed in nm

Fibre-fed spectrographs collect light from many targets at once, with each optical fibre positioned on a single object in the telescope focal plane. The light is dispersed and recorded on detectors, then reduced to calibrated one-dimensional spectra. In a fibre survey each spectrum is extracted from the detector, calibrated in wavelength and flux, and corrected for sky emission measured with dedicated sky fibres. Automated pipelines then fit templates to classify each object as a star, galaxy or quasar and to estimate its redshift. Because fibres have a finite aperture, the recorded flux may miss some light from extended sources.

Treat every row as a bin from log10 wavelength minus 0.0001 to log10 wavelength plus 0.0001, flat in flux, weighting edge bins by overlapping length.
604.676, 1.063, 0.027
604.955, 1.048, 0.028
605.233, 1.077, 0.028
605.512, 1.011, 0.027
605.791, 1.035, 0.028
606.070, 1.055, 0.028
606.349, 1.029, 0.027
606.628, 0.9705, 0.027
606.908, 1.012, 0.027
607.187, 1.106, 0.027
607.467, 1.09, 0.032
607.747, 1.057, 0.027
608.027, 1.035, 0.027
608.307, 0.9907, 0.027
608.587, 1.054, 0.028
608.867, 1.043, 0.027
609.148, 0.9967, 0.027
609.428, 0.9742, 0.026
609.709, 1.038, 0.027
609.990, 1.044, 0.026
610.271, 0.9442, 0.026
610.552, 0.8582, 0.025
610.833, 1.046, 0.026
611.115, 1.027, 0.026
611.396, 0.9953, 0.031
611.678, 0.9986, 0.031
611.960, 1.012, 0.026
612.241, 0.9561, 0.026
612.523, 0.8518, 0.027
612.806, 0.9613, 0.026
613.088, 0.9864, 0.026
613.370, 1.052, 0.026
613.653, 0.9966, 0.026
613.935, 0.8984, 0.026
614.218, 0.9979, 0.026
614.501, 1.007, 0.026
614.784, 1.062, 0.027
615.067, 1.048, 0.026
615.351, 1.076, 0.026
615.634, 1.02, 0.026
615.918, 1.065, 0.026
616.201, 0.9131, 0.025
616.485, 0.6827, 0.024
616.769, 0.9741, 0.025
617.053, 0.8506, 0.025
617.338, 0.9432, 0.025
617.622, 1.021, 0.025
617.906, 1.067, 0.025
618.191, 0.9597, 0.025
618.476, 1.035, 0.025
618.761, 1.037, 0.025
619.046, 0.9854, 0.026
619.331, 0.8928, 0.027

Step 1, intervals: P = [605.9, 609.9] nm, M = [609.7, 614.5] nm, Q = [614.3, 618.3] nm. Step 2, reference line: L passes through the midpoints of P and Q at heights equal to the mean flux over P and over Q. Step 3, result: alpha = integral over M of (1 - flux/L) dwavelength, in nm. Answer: 0.12 nm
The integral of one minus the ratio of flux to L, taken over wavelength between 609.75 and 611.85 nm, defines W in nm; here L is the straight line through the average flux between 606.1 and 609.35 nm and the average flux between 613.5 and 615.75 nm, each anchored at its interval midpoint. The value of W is 0.071 nm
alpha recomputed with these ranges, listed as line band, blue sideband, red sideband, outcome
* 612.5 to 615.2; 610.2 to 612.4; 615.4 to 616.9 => -0.093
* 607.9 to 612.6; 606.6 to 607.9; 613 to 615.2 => 0.178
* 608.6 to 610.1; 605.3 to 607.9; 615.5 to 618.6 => -0.004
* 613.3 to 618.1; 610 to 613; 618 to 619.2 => 0.052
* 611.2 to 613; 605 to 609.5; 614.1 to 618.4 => 0.072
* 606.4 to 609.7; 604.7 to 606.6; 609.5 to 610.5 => -0.054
